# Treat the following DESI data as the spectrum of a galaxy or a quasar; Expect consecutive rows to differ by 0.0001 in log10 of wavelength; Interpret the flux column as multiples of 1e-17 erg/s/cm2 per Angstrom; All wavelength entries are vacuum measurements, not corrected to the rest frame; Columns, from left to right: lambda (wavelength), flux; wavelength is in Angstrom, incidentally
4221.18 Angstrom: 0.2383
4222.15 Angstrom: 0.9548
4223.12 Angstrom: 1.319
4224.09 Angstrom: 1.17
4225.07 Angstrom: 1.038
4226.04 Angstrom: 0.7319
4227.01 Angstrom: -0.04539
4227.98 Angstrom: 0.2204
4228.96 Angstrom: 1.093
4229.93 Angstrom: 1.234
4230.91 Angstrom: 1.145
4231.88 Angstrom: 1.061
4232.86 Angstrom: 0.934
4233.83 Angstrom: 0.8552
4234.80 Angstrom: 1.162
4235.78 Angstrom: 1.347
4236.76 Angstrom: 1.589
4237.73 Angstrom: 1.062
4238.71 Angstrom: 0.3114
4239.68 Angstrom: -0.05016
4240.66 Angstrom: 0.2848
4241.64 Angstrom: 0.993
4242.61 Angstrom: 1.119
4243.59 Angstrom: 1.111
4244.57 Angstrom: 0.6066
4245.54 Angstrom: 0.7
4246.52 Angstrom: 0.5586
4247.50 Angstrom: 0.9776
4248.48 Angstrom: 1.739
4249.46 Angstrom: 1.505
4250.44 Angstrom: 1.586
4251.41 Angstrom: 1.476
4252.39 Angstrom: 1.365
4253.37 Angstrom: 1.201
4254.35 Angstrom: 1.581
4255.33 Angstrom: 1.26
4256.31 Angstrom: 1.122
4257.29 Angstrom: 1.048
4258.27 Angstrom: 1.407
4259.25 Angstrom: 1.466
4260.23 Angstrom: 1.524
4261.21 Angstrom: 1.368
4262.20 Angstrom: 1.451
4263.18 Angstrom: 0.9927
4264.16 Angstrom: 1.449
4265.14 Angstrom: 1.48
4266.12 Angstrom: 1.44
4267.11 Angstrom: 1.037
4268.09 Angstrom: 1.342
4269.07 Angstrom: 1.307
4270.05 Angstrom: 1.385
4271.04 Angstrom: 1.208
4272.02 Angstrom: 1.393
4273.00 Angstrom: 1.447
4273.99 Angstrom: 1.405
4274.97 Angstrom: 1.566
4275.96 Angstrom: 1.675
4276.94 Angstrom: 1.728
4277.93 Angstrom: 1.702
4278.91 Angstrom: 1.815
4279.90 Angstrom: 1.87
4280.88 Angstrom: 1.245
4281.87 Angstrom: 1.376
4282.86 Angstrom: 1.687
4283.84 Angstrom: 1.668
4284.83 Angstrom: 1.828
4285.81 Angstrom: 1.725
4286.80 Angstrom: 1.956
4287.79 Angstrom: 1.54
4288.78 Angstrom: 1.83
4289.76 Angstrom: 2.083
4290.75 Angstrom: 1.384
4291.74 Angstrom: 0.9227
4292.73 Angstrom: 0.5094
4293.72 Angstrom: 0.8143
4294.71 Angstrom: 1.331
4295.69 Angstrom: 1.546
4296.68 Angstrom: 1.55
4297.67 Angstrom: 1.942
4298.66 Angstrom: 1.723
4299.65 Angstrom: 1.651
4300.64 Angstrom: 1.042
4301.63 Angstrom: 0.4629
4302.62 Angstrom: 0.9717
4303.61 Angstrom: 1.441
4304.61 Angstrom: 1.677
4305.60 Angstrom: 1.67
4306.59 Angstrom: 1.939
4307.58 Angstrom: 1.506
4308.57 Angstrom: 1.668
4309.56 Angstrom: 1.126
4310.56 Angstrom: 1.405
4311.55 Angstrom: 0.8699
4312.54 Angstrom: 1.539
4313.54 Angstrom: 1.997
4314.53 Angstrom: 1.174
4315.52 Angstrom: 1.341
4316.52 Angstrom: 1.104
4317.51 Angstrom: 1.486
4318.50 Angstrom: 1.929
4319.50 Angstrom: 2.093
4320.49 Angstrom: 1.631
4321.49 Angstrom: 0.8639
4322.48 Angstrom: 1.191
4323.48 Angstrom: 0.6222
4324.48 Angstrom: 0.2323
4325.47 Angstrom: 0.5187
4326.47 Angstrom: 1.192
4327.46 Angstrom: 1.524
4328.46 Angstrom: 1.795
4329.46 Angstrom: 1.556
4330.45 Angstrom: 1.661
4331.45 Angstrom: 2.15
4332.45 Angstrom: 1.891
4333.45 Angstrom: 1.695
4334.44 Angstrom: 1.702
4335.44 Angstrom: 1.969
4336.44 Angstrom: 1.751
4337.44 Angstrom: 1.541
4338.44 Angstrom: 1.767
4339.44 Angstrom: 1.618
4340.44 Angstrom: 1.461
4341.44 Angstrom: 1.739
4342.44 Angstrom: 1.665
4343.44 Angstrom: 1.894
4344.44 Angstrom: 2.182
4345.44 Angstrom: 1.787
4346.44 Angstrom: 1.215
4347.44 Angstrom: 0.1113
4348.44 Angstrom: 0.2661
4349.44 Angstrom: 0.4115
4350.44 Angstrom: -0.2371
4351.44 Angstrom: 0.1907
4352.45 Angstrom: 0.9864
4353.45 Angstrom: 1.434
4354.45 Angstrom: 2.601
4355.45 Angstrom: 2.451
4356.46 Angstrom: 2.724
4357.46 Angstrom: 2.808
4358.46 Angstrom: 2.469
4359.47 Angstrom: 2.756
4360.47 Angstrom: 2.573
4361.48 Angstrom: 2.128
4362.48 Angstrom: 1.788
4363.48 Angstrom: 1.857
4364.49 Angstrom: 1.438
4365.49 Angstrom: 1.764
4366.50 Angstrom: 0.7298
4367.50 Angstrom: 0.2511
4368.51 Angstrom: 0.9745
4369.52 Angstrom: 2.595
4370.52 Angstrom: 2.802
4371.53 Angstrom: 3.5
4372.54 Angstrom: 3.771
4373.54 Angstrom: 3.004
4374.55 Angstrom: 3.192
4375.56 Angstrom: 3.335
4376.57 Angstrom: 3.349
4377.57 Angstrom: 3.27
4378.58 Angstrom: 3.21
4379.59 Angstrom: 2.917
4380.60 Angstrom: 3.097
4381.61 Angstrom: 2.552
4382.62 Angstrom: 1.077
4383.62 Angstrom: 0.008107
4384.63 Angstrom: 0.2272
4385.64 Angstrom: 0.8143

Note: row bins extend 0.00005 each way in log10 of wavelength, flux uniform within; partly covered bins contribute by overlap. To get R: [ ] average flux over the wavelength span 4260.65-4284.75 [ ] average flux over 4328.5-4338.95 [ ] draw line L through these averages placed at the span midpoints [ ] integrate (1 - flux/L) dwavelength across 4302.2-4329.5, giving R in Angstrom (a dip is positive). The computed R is 5.2 Angstrom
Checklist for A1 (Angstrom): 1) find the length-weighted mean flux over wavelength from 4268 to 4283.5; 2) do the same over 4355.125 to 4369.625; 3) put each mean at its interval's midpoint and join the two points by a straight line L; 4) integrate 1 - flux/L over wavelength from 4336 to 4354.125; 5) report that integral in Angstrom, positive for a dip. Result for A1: 6.1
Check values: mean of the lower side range 1.52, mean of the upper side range 1.93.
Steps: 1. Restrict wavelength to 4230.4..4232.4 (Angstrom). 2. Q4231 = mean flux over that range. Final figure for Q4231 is 1.1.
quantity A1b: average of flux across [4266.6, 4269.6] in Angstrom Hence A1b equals 1.23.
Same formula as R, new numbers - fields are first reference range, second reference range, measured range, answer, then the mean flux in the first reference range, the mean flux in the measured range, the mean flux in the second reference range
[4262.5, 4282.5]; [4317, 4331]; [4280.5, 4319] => -2.2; 1.44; 1.45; 1.31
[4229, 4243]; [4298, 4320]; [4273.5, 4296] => -4.5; 0.936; 1.53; 1.45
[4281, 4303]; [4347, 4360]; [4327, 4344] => -3.2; 1.43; 1.73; 1.47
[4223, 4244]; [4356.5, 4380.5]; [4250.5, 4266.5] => -2.4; 0.887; 1.36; 2.47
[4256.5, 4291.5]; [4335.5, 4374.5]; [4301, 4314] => 1.7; 1.5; 1.4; 1.78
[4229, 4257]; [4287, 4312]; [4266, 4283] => -3.1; 1.07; 1.48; 1.39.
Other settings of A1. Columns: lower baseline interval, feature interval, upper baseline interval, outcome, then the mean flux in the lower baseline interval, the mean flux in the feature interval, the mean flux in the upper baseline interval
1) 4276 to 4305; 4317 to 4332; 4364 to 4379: 4.2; 1.49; 1.36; 2.48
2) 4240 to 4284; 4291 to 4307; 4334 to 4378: 2.4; 1.32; 1.32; 1.9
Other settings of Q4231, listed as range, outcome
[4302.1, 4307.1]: 1.53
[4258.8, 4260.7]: 1.5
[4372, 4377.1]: 3.33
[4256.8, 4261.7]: 1.36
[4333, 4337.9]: 1.73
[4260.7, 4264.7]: 1.32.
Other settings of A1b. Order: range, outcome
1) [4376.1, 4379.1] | 3.28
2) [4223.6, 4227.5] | 0.724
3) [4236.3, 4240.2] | 0.719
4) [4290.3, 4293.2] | 0.934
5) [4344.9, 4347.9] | 1.07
